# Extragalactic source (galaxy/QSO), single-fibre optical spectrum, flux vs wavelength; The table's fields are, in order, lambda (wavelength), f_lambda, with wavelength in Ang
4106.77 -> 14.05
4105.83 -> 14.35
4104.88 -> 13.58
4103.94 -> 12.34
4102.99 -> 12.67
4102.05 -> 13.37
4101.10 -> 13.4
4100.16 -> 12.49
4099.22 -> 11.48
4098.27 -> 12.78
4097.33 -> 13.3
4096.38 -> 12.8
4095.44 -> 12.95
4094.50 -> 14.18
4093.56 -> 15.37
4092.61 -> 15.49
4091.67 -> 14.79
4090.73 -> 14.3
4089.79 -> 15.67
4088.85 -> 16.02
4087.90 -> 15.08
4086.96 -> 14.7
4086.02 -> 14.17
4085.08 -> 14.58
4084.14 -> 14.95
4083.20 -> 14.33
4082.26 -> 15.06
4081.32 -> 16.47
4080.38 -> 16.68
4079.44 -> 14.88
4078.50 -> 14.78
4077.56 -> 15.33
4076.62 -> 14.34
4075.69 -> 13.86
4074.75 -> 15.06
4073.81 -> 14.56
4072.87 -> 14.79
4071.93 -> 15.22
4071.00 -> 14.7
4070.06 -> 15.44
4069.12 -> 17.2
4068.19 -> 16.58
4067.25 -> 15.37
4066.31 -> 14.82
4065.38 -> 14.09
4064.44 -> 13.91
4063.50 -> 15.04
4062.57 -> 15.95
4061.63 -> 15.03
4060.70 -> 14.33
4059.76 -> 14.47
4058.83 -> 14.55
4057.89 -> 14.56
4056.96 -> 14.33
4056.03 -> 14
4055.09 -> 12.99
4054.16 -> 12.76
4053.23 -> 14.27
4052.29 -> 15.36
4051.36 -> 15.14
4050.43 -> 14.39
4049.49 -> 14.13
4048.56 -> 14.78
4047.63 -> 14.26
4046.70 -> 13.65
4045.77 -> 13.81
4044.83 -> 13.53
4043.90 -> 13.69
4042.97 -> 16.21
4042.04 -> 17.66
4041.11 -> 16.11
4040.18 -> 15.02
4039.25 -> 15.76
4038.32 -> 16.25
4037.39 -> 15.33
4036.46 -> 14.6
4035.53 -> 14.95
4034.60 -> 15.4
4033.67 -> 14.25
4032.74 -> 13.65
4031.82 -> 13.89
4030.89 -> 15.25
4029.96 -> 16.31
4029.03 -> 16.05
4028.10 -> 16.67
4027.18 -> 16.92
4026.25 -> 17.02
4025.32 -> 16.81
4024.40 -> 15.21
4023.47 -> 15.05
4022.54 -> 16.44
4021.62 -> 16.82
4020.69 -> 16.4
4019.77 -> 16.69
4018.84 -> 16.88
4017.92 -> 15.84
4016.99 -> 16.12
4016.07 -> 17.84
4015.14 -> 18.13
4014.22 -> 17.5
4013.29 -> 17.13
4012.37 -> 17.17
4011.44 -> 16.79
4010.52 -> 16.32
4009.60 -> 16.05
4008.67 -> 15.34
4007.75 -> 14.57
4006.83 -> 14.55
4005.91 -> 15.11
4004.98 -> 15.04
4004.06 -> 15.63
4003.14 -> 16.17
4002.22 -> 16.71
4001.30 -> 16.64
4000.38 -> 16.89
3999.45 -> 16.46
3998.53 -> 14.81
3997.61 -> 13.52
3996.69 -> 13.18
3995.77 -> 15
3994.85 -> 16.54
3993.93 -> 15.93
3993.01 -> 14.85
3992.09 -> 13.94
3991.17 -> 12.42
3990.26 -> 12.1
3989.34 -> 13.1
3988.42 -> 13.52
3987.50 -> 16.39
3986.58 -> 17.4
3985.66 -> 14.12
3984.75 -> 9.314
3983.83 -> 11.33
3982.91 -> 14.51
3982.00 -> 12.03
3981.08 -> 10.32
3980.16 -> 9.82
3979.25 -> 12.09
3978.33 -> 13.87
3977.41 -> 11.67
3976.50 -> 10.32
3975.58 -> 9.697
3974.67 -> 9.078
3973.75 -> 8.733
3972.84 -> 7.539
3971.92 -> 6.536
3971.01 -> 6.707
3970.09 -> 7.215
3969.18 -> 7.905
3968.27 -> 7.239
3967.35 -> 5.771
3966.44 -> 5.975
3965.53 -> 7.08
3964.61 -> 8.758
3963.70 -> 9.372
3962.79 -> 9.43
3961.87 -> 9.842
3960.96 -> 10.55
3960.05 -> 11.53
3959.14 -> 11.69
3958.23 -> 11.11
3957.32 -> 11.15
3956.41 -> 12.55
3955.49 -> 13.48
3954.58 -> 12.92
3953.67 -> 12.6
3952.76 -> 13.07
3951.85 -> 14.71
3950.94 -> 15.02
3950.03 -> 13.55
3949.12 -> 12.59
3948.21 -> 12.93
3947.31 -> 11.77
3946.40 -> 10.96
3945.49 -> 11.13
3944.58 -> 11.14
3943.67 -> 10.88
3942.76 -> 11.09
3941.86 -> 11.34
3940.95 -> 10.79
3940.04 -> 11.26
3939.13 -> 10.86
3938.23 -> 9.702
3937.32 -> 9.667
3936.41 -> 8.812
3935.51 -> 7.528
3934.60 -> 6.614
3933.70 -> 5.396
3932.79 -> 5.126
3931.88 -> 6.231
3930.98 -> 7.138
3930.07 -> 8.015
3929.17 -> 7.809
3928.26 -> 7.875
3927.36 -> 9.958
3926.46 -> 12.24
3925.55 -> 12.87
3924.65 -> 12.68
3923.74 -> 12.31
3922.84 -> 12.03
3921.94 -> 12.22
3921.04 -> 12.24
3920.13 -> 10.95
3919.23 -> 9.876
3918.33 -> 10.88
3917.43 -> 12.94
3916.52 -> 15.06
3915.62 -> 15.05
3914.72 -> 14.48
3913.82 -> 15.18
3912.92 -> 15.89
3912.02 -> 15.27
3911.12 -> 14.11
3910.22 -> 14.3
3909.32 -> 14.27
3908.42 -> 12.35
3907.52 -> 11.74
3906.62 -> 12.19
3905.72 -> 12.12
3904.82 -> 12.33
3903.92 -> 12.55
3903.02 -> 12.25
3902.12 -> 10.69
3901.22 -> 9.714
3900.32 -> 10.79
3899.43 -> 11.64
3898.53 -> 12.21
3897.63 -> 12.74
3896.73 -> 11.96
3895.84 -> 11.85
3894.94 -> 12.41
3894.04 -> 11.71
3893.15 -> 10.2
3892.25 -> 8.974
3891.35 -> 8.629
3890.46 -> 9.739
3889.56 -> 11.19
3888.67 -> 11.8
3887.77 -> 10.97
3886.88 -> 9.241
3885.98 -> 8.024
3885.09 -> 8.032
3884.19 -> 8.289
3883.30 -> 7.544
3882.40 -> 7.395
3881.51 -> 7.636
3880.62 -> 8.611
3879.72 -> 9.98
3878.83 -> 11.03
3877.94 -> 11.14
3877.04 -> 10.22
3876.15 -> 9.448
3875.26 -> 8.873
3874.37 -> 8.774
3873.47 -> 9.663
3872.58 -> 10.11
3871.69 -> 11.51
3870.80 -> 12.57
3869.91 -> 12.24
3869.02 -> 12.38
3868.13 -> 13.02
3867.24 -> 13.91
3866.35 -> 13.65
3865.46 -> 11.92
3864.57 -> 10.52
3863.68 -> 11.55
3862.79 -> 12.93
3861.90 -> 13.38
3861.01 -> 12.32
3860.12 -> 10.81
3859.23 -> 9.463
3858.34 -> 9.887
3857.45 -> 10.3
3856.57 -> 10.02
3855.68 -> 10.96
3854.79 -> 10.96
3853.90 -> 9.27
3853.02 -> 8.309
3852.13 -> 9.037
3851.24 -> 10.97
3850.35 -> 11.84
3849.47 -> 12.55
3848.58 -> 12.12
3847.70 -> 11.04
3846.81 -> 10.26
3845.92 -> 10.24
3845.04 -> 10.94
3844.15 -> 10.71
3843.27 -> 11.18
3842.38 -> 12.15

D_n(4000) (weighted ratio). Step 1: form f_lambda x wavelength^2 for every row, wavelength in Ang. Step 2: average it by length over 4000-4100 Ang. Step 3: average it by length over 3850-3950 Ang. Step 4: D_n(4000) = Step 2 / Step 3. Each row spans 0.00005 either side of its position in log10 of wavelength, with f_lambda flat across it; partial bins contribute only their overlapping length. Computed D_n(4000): 1.50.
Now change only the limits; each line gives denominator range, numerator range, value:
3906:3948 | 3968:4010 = 1.20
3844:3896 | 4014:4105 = 1.56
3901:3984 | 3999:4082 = 1.49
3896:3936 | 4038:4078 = 1.40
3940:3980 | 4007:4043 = 1.57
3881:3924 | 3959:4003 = 1.05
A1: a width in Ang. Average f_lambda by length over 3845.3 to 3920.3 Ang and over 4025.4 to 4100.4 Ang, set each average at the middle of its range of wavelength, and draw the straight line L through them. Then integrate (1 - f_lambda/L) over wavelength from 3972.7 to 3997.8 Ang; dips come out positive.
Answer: 1.3 Ang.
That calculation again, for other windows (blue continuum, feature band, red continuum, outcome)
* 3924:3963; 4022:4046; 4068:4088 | -3.22 Ang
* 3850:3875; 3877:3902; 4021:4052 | 3.50 Ang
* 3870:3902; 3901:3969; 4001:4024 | 6.93 Ang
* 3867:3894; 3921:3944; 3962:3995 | 1.75 Ang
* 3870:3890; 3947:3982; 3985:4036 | 7.83 Ang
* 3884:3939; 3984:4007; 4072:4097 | -3.35 Ang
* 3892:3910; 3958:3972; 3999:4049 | 5.36 Ang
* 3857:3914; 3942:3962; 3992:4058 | 1.67 Ang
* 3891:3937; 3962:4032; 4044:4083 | -1.70 Ang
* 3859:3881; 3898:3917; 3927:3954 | -4.27 Ang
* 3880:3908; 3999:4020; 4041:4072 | -4.35 Ang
